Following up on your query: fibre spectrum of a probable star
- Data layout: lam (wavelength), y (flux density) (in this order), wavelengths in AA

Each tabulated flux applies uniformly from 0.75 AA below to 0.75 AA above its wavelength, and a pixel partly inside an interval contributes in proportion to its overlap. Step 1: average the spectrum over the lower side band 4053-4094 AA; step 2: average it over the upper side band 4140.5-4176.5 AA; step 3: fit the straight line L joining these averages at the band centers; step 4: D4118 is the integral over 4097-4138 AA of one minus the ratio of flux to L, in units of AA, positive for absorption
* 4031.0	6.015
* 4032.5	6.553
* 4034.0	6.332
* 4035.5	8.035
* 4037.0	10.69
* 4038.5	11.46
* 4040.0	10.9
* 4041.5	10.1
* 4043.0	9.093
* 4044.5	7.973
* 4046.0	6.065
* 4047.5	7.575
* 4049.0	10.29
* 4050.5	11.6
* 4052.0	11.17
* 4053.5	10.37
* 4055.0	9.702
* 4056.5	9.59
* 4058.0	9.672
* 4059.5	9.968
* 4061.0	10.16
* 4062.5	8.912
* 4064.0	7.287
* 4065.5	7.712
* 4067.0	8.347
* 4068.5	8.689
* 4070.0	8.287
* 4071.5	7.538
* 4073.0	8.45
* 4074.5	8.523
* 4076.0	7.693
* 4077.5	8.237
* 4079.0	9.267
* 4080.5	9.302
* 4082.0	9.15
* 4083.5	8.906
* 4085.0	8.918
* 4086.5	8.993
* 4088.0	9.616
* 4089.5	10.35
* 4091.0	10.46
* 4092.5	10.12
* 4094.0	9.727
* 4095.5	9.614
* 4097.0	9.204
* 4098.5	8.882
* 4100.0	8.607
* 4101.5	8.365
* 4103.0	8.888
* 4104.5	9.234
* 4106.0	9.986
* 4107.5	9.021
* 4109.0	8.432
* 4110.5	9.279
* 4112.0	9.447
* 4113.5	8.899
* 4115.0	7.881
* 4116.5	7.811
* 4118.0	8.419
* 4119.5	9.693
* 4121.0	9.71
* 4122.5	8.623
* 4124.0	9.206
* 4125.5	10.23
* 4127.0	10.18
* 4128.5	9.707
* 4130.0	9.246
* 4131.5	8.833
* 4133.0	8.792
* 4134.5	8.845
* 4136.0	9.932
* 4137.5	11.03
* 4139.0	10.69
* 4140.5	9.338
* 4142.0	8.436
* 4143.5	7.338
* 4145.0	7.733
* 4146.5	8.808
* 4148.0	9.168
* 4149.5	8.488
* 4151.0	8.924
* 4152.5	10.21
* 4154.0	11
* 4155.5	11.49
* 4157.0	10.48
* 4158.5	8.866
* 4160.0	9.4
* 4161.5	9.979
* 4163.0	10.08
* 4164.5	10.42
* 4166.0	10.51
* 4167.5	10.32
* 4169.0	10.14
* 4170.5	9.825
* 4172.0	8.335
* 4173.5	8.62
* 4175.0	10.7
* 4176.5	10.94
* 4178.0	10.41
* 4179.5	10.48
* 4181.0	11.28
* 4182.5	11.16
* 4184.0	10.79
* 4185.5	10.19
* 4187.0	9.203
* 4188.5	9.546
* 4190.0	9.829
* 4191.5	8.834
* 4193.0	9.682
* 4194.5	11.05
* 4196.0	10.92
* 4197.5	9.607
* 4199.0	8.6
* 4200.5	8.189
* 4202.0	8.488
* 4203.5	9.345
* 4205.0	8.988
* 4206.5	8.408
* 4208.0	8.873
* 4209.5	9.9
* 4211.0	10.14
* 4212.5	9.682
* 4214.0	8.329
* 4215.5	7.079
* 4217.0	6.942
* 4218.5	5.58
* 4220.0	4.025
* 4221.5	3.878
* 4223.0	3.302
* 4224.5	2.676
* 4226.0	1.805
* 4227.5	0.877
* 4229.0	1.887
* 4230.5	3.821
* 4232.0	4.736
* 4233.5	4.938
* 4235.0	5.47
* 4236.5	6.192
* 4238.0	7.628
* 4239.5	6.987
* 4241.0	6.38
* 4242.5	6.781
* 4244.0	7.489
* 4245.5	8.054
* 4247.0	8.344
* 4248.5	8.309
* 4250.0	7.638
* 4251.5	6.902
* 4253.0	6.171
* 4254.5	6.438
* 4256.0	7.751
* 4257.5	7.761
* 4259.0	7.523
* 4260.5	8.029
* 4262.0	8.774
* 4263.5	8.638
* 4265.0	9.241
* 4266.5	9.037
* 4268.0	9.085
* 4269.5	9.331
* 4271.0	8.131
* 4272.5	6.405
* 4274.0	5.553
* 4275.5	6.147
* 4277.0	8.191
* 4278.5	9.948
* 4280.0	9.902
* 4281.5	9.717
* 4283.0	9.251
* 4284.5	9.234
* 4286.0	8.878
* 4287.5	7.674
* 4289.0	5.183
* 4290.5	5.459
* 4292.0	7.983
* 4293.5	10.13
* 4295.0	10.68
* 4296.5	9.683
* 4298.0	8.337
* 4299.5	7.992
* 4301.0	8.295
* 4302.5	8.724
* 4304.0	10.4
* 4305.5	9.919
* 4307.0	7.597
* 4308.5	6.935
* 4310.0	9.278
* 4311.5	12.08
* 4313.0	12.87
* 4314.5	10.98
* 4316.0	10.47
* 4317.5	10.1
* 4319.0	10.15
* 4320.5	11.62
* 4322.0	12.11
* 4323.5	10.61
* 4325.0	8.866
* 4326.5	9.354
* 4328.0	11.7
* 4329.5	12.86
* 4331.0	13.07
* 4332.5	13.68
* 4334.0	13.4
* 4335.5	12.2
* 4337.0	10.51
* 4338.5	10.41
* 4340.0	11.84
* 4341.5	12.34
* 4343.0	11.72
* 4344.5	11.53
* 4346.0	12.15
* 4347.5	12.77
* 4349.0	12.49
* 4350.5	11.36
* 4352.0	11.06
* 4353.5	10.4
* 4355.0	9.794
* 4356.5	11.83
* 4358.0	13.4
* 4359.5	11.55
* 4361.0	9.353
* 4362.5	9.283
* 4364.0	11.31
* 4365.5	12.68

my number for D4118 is 0.8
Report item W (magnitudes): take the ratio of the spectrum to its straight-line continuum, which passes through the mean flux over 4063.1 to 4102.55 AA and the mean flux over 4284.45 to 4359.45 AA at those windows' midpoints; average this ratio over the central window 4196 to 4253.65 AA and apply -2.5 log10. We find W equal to 0.41 mag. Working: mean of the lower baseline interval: 8.86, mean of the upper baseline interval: 10.5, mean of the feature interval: 6.7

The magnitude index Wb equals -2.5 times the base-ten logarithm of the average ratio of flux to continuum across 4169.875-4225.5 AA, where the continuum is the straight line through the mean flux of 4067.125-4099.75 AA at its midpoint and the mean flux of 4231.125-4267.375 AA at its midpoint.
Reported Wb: -0.112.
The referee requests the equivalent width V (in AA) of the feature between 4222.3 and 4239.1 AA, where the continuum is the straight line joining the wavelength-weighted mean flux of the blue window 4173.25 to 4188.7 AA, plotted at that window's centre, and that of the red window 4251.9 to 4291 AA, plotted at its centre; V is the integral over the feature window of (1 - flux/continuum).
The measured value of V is 9.3 AA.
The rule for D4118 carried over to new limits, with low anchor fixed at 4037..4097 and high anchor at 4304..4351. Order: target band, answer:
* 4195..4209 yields 1.6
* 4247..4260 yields 4.0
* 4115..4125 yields 0.8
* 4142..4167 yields 0.9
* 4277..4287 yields 1.4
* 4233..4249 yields 5.4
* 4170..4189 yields -0.1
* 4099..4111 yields 0.7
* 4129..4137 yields 0.4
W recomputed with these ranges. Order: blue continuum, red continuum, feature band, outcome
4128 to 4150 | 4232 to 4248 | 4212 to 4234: 0.49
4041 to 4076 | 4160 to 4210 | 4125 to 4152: 0.03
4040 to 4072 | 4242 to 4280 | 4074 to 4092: -0.02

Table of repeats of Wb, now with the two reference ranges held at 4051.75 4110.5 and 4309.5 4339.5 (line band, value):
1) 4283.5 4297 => 0.31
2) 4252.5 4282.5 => 0.31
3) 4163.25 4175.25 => 0.01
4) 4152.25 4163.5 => -0.04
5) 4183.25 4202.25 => 0.05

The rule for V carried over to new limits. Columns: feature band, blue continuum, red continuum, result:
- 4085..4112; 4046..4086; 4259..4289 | -1.31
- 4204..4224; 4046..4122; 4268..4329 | 4.04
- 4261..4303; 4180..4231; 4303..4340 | 6.01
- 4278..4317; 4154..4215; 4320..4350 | 7.40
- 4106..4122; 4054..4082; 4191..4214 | 0.10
